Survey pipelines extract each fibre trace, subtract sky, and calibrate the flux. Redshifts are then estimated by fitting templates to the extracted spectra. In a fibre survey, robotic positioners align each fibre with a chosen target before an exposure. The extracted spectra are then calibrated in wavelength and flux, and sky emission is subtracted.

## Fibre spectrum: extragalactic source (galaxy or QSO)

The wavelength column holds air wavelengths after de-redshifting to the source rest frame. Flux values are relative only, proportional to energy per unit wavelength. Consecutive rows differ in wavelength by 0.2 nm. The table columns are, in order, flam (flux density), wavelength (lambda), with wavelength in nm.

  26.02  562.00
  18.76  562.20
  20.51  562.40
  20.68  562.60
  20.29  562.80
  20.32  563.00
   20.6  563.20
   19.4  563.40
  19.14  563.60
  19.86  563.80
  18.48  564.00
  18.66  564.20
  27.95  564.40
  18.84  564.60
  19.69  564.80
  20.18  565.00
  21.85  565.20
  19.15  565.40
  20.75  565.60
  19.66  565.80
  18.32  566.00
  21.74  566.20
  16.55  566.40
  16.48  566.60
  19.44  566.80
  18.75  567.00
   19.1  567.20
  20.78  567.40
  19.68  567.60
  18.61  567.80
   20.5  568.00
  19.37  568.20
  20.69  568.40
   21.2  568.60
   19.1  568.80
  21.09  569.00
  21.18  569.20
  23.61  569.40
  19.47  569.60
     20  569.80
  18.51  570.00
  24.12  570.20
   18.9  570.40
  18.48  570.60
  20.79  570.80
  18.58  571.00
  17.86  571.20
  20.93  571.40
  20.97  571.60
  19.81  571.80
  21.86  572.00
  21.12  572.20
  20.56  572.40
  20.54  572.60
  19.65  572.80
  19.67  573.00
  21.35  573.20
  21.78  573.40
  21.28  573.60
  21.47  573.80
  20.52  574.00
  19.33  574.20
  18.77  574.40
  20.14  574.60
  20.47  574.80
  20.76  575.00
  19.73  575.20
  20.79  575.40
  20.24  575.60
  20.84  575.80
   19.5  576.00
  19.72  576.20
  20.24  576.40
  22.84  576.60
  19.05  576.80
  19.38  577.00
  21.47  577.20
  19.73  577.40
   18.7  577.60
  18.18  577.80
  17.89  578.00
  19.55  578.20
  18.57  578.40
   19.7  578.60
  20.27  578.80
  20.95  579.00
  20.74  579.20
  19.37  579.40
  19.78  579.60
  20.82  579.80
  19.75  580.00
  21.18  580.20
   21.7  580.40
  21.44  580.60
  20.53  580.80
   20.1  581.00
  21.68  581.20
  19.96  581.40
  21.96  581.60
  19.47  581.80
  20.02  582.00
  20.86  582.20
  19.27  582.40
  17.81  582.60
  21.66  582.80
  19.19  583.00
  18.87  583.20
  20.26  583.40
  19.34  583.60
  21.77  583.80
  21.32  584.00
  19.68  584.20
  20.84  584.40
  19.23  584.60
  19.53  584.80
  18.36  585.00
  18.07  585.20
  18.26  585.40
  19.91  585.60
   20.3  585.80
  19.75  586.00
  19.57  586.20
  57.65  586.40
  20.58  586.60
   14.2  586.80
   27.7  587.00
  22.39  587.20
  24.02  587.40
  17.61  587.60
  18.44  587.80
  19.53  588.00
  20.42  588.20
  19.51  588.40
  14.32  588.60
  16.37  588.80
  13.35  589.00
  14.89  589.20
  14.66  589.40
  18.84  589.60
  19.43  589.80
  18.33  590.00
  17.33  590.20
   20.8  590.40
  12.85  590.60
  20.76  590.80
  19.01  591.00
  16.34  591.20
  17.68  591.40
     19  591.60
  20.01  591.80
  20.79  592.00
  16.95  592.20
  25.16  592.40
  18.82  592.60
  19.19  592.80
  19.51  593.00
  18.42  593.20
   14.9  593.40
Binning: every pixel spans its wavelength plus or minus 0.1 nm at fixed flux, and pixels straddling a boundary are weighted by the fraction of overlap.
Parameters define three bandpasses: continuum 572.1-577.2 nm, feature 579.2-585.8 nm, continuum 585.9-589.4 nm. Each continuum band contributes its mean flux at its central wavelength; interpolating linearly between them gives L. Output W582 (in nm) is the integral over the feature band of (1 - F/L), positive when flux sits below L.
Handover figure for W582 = 0.220 nm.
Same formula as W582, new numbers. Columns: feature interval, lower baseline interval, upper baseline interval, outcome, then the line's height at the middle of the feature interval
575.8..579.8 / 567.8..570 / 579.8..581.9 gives 0.17 nm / 20.7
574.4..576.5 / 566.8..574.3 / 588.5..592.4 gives -0.06 nm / 19.6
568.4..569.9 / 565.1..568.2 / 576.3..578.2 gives -0.10 nm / 19.5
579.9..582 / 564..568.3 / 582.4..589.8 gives -0.07 nm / 20.1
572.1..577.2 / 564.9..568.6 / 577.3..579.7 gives -0.24 nm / 19.5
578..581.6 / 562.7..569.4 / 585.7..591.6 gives -0.08 nm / 19.9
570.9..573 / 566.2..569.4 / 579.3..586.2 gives -0.04 nm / 19.8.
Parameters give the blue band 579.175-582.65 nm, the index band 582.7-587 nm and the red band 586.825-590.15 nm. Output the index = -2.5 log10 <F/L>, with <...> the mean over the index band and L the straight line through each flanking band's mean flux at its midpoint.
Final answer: -0.110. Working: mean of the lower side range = 20.4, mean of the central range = 21.5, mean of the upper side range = 18.6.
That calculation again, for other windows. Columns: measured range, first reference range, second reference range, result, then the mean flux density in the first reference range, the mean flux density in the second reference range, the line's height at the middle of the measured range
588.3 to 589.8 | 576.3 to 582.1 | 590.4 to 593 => 0.18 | 20.2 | 19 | 19.2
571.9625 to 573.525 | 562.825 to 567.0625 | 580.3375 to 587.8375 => -0.02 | 19.8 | 21.2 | 20.4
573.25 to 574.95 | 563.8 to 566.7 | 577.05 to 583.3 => -0.03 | 19.9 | 20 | 20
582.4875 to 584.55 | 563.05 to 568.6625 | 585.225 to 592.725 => -0.01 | 19.8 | 19.9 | 19.9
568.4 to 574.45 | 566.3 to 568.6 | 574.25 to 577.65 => -0.04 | 19.2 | 20.1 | 19.6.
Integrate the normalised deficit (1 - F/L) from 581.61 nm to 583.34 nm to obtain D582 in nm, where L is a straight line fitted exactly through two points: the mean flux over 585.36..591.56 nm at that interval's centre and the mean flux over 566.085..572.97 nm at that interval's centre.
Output 0.010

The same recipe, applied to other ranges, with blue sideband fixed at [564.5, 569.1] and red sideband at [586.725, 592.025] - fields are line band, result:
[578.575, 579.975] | -0.09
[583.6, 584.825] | -0.11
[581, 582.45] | -0.12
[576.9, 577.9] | -0.02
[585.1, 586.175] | -0.04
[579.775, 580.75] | -0.11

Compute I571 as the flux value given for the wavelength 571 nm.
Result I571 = 18.58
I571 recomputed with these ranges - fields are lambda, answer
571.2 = 17.86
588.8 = 16.37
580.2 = 21.18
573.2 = 21.35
